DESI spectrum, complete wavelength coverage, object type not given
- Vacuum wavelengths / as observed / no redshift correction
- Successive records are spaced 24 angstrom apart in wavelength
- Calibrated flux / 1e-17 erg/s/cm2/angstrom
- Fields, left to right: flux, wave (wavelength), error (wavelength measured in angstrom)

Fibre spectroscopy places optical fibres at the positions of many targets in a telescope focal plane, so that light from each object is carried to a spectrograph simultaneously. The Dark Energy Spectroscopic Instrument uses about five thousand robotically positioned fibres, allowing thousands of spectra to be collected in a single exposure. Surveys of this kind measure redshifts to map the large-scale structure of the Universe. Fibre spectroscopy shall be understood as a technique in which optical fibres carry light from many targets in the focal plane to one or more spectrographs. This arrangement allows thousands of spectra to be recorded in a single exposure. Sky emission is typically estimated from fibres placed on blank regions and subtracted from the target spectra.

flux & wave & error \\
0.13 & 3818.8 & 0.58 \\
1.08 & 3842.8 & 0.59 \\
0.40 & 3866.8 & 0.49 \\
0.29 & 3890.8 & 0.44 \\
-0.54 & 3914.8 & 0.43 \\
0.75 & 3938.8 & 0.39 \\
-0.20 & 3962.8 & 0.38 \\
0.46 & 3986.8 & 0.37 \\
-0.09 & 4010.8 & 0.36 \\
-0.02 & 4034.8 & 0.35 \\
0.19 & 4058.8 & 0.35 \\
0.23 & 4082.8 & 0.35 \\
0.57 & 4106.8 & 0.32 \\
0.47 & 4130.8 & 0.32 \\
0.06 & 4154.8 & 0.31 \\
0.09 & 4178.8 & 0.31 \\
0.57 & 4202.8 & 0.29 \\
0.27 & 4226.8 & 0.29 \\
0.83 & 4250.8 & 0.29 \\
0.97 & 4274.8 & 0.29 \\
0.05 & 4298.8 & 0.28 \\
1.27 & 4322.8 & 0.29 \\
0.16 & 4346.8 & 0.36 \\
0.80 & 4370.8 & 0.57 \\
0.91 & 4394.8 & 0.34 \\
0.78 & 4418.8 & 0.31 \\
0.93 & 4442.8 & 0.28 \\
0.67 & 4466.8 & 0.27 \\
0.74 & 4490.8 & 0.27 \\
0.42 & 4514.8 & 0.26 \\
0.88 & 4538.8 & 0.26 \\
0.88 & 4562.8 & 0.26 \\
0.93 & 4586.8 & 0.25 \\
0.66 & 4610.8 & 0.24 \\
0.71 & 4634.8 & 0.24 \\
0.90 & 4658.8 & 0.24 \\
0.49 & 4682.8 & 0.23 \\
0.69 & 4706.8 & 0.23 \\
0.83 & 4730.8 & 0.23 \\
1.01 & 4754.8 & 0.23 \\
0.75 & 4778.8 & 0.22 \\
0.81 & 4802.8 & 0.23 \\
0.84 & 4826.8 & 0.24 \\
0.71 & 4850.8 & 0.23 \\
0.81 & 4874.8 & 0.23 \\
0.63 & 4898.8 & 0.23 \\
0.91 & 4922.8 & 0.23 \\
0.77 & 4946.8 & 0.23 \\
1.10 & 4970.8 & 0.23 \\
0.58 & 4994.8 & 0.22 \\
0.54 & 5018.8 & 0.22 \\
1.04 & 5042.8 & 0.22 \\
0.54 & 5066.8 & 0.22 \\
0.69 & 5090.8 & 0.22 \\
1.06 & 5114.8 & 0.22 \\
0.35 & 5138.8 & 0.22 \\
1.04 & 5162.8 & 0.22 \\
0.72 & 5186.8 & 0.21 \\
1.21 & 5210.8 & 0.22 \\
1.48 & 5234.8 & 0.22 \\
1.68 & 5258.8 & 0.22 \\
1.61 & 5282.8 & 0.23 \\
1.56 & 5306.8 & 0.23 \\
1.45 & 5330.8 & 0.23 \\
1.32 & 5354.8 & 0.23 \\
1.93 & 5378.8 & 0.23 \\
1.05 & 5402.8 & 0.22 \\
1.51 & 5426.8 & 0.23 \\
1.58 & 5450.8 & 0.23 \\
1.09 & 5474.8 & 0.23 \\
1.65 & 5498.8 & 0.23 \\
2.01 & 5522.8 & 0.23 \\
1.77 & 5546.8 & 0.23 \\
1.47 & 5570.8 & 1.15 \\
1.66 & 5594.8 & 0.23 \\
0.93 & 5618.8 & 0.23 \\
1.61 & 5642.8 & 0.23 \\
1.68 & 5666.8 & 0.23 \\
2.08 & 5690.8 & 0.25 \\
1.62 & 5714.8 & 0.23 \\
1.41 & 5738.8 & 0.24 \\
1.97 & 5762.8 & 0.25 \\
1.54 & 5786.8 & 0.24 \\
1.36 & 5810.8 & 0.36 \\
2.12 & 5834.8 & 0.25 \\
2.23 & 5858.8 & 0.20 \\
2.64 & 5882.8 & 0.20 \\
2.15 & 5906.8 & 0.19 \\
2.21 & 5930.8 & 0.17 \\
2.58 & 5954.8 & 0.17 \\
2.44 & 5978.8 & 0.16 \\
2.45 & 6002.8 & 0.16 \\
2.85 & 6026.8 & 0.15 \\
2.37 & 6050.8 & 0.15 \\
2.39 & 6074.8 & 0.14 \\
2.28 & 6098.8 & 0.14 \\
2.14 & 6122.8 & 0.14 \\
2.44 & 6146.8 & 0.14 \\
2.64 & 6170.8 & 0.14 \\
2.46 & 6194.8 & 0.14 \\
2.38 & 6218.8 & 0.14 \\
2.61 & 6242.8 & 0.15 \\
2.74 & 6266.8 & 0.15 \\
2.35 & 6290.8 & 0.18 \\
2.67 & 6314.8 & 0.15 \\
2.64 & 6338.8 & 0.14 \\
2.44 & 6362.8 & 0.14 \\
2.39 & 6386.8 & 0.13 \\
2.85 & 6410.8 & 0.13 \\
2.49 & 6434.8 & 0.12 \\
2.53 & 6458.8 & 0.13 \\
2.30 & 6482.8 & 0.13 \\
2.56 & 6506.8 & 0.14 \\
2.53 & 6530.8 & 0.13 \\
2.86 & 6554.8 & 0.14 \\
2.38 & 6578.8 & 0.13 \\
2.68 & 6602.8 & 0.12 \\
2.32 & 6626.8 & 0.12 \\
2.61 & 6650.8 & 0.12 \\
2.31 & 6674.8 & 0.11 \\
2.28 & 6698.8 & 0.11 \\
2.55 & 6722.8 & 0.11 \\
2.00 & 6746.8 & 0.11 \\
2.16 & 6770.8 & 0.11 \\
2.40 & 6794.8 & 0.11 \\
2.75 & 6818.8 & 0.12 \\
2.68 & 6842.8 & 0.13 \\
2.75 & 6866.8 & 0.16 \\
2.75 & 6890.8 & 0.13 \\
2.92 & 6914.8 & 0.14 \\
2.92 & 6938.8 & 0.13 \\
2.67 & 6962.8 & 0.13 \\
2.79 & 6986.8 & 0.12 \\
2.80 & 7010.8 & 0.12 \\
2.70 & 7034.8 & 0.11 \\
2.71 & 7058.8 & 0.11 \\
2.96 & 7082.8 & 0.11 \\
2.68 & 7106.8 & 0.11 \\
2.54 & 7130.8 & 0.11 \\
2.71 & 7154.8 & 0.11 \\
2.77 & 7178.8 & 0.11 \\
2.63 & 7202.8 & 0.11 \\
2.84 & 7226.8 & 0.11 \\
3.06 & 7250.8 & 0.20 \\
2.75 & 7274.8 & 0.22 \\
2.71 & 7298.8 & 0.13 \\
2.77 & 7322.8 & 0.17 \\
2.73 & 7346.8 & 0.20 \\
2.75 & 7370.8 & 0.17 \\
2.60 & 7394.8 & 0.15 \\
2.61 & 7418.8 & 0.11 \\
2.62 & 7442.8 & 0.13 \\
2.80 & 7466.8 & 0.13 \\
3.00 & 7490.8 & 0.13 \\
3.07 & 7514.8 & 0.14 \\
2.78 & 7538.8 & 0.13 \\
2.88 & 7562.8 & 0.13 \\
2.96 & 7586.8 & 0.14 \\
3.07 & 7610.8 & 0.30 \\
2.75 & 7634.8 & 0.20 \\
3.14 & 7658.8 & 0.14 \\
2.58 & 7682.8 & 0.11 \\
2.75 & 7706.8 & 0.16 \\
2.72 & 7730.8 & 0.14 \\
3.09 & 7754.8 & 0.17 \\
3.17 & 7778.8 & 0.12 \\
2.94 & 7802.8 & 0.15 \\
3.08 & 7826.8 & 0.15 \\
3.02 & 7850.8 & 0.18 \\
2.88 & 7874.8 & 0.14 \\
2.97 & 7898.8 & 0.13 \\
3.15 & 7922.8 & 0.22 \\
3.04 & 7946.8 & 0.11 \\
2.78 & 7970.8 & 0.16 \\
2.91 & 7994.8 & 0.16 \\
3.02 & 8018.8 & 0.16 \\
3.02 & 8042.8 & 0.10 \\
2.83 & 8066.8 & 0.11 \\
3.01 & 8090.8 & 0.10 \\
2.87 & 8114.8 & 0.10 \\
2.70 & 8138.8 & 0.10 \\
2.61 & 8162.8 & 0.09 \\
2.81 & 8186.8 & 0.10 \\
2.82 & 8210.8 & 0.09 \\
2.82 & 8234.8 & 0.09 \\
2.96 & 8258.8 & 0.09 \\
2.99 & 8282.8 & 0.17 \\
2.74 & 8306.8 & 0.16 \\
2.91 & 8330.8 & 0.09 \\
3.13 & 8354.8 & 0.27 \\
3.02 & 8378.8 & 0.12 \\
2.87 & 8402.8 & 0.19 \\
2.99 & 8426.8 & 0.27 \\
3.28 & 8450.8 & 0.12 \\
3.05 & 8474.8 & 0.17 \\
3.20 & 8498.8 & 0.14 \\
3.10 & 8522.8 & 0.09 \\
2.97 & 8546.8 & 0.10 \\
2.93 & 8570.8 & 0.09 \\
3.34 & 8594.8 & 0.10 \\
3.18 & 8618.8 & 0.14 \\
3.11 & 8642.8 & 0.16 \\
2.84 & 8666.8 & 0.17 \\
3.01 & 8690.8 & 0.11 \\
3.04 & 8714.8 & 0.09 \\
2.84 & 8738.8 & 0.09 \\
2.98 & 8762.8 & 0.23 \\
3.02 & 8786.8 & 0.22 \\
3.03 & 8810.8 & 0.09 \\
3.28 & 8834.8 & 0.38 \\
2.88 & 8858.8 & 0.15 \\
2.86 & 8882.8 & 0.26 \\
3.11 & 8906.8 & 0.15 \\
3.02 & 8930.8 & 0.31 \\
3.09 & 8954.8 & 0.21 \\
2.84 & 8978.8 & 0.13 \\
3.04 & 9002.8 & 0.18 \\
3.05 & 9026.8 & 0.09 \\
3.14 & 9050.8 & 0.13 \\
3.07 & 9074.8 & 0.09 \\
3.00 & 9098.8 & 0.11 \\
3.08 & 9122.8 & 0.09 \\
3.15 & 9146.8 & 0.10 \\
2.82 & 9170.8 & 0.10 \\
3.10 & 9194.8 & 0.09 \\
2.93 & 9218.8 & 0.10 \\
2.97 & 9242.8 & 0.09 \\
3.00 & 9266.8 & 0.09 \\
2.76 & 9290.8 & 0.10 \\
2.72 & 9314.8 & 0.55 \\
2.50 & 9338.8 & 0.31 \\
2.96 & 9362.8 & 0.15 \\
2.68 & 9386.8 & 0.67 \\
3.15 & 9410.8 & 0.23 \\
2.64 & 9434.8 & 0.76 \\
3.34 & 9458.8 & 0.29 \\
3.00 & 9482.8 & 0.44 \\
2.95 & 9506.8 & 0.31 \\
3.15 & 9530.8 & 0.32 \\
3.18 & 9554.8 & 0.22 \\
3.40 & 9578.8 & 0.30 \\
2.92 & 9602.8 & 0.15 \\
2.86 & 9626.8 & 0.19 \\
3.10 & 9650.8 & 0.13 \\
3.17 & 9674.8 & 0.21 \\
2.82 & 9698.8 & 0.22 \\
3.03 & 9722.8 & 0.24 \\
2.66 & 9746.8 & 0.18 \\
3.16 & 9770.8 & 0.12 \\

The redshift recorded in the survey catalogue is 0.31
